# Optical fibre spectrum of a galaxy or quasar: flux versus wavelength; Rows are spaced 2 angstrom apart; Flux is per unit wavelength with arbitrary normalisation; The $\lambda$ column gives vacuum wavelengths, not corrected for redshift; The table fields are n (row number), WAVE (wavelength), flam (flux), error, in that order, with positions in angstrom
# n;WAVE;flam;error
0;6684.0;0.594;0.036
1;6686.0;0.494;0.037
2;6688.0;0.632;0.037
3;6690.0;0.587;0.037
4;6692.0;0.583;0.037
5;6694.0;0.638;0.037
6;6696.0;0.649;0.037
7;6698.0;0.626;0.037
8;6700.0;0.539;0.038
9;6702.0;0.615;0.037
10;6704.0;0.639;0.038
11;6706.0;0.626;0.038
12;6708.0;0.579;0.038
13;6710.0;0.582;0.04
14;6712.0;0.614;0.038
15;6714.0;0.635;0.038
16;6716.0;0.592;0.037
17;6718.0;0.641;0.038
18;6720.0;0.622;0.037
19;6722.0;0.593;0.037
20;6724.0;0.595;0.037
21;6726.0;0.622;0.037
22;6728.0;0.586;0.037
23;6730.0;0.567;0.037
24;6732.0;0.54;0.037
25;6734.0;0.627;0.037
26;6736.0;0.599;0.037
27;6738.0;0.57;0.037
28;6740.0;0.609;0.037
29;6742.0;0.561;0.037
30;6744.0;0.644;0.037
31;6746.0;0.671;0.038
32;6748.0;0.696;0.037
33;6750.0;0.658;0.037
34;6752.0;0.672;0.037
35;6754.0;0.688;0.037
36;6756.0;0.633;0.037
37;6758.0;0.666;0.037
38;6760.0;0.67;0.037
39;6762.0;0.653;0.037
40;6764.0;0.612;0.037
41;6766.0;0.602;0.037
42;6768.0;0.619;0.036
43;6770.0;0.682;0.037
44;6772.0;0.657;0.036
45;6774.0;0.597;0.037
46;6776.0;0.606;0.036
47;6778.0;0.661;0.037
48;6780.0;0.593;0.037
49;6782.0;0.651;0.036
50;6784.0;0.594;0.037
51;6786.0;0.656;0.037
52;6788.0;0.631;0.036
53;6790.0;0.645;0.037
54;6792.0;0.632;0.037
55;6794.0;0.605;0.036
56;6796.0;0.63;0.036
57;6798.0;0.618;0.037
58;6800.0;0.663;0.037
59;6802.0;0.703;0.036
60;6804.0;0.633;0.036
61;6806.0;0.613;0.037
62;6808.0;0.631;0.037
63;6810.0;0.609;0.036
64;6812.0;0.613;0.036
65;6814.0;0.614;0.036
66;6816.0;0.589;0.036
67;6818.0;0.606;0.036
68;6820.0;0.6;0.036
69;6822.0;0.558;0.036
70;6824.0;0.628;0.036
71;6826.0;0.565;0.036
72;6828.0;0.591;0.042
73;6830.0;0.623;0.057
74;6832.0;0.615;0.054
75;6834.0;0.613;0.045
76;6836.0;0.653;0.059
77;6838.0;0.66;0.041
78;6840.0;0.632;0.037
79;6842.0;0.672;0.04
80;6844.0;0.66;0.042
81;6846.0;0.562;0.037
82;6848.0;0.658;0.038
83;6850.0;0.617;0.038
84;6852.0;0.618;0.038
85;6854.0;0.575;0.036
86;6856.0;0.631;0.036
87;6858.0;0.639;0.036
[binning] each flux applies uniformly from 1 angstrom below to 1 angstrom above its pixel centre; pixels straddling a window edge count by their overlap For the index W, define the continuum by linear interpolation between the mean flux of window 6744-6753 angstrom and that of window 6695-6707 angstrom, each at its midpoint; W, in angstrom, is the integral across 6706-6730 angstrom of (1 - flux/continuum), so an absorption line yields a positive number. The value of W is 1.2 angstrom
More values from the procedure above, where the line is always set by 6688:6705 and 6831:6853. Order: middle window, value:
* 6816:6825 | 0.5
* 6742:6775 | -1.5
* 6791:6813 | -0.2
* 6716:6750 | 0.4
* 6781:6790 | -0.1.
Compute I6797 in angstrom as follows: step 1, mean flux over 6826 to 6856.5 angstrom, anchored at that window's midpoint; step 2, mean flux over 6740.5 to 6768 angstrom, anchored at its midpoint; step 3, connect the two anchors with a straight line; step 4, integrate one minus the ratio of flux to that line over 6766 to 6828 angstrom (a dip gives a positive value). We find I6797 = 1.2 angstrom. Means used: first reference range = 0.646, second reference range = 0.623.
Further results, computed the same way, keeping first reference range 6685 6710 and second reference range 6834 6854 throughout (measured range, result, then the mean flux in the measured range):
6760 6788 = -0.6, 0.631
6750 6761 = -0.9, 0.665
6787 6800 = -0.2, 0.63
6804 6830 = 1.0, 0.603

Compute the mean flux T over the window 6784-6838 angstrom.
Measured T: 0.621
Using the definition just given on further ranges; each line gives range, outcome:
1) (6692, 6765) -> 0.62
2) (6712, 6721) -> 0.622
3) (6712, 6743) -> 0.598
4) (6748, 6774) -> 0.651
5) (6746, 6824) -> 0.634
